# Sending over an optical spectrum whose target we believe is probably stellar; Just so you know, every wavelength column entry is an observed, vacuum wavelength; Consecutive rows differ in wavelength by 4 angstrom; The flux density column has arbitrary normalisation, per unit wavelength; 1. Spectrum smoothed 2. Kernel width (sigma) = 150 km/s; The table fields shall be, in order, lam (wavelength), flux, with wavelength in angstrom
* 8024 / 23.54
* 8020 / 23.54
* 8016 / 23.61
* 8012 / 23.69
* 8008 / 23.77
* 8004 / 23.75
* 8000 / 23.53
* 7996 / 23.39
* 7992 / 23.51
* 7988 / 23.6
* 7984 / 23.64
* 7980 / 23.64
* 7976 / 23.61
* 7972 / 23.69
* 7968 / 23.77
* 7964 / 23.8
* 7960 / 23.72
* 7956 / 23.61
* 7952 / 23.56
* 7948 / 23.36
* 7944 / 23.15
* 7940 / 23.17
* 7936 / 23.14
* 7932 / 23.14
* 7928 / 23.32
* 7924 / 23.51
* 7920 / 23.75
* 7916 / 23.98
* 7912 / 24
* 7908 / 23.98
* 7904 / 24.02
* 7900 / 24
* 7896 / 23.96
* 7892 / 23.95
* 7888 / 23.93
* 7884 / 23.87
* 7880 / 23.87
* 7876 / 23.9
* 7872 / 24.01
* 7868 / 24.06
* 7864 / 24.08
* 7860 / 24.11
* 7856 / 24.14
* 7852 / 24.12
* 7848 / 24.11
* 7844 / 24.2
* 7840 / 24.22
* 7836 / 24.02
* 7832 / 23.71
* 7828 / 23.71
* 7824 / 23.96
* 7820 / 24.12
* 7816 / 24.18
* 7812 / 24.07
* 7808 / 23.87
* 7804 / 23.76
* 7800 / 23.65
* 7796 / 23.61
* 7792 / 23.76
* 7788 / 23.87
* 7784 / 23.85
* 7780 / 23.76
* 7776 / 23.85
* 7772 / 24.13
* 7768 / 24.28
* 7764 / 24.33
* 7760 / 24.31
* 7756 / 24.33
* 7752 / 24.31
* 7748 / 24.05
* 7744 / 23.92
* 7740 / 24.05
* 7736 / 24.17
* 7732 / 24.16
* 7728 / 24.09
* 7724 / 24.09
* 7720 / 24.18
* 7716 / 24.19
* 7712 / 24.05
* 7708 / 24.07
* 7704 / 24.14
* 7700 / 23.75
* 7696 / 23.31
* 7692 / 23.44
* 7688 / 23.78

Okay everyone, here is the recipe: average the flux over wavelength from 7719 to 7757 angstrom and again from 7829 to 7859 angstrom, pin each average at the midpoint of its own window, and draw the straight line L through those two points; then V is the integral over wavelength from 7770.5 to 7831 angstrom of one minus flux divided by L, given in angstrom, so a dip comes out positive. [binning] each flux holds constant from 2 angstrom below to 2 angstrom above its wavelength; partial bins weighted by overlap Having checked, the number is 0.55 angstrom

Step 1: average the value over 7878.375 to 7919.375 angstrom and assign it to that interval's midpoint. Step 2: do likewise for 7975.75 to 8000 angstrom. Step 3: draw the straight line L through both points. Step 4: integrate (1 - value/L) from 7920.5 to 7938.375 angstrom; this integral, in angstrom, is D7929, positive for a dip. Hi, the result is 0.4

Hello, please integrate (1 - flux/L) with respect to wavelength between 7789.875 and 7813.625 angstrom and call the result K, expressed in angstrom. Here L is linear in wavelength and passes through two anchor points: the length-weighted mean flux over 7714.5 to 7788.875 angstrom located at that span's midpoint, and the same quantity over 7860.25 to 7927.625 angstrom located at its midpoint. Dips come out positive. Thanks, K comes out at 0.25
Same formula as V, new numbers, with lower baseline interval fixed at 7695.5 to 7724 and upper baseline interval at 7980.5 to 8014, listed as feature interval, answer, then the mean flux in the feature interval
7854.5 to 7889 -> -0.3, 24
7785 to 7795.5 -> 0.0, 23.8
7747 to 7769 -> -0.3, 24.3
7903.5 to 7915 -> -0.1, 24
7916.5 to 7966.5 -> 0.5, 23.5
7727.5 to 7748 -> -0.1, 24.1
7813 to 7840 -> -0.2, 24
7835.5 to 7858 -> -0.3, 24.1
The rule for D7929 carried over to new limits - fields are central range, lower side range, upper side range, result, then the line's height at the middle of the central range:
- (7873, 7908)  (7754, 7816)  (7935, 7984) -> -0.4 angstrom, 23.7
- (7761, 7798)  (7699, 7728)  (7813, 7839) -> 0.1 angstrom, 24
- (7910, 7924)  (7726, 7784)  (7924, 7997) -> -0.1 angstrom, 23.6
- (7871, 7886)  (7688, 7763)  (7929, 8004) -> -0.1 angstrom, 23.7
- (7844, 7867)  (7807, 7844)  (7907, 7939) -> -0.2 angstrom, 23.9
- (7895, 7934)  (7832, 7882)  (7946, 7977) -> 0.1 angstrom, 23.8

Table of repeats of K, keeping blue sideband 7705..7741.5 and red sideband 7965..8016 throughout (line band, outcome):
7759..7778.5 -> -0.10 angstrom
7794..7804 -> 0.14 angstrom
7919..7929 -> 0.10 angstrom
